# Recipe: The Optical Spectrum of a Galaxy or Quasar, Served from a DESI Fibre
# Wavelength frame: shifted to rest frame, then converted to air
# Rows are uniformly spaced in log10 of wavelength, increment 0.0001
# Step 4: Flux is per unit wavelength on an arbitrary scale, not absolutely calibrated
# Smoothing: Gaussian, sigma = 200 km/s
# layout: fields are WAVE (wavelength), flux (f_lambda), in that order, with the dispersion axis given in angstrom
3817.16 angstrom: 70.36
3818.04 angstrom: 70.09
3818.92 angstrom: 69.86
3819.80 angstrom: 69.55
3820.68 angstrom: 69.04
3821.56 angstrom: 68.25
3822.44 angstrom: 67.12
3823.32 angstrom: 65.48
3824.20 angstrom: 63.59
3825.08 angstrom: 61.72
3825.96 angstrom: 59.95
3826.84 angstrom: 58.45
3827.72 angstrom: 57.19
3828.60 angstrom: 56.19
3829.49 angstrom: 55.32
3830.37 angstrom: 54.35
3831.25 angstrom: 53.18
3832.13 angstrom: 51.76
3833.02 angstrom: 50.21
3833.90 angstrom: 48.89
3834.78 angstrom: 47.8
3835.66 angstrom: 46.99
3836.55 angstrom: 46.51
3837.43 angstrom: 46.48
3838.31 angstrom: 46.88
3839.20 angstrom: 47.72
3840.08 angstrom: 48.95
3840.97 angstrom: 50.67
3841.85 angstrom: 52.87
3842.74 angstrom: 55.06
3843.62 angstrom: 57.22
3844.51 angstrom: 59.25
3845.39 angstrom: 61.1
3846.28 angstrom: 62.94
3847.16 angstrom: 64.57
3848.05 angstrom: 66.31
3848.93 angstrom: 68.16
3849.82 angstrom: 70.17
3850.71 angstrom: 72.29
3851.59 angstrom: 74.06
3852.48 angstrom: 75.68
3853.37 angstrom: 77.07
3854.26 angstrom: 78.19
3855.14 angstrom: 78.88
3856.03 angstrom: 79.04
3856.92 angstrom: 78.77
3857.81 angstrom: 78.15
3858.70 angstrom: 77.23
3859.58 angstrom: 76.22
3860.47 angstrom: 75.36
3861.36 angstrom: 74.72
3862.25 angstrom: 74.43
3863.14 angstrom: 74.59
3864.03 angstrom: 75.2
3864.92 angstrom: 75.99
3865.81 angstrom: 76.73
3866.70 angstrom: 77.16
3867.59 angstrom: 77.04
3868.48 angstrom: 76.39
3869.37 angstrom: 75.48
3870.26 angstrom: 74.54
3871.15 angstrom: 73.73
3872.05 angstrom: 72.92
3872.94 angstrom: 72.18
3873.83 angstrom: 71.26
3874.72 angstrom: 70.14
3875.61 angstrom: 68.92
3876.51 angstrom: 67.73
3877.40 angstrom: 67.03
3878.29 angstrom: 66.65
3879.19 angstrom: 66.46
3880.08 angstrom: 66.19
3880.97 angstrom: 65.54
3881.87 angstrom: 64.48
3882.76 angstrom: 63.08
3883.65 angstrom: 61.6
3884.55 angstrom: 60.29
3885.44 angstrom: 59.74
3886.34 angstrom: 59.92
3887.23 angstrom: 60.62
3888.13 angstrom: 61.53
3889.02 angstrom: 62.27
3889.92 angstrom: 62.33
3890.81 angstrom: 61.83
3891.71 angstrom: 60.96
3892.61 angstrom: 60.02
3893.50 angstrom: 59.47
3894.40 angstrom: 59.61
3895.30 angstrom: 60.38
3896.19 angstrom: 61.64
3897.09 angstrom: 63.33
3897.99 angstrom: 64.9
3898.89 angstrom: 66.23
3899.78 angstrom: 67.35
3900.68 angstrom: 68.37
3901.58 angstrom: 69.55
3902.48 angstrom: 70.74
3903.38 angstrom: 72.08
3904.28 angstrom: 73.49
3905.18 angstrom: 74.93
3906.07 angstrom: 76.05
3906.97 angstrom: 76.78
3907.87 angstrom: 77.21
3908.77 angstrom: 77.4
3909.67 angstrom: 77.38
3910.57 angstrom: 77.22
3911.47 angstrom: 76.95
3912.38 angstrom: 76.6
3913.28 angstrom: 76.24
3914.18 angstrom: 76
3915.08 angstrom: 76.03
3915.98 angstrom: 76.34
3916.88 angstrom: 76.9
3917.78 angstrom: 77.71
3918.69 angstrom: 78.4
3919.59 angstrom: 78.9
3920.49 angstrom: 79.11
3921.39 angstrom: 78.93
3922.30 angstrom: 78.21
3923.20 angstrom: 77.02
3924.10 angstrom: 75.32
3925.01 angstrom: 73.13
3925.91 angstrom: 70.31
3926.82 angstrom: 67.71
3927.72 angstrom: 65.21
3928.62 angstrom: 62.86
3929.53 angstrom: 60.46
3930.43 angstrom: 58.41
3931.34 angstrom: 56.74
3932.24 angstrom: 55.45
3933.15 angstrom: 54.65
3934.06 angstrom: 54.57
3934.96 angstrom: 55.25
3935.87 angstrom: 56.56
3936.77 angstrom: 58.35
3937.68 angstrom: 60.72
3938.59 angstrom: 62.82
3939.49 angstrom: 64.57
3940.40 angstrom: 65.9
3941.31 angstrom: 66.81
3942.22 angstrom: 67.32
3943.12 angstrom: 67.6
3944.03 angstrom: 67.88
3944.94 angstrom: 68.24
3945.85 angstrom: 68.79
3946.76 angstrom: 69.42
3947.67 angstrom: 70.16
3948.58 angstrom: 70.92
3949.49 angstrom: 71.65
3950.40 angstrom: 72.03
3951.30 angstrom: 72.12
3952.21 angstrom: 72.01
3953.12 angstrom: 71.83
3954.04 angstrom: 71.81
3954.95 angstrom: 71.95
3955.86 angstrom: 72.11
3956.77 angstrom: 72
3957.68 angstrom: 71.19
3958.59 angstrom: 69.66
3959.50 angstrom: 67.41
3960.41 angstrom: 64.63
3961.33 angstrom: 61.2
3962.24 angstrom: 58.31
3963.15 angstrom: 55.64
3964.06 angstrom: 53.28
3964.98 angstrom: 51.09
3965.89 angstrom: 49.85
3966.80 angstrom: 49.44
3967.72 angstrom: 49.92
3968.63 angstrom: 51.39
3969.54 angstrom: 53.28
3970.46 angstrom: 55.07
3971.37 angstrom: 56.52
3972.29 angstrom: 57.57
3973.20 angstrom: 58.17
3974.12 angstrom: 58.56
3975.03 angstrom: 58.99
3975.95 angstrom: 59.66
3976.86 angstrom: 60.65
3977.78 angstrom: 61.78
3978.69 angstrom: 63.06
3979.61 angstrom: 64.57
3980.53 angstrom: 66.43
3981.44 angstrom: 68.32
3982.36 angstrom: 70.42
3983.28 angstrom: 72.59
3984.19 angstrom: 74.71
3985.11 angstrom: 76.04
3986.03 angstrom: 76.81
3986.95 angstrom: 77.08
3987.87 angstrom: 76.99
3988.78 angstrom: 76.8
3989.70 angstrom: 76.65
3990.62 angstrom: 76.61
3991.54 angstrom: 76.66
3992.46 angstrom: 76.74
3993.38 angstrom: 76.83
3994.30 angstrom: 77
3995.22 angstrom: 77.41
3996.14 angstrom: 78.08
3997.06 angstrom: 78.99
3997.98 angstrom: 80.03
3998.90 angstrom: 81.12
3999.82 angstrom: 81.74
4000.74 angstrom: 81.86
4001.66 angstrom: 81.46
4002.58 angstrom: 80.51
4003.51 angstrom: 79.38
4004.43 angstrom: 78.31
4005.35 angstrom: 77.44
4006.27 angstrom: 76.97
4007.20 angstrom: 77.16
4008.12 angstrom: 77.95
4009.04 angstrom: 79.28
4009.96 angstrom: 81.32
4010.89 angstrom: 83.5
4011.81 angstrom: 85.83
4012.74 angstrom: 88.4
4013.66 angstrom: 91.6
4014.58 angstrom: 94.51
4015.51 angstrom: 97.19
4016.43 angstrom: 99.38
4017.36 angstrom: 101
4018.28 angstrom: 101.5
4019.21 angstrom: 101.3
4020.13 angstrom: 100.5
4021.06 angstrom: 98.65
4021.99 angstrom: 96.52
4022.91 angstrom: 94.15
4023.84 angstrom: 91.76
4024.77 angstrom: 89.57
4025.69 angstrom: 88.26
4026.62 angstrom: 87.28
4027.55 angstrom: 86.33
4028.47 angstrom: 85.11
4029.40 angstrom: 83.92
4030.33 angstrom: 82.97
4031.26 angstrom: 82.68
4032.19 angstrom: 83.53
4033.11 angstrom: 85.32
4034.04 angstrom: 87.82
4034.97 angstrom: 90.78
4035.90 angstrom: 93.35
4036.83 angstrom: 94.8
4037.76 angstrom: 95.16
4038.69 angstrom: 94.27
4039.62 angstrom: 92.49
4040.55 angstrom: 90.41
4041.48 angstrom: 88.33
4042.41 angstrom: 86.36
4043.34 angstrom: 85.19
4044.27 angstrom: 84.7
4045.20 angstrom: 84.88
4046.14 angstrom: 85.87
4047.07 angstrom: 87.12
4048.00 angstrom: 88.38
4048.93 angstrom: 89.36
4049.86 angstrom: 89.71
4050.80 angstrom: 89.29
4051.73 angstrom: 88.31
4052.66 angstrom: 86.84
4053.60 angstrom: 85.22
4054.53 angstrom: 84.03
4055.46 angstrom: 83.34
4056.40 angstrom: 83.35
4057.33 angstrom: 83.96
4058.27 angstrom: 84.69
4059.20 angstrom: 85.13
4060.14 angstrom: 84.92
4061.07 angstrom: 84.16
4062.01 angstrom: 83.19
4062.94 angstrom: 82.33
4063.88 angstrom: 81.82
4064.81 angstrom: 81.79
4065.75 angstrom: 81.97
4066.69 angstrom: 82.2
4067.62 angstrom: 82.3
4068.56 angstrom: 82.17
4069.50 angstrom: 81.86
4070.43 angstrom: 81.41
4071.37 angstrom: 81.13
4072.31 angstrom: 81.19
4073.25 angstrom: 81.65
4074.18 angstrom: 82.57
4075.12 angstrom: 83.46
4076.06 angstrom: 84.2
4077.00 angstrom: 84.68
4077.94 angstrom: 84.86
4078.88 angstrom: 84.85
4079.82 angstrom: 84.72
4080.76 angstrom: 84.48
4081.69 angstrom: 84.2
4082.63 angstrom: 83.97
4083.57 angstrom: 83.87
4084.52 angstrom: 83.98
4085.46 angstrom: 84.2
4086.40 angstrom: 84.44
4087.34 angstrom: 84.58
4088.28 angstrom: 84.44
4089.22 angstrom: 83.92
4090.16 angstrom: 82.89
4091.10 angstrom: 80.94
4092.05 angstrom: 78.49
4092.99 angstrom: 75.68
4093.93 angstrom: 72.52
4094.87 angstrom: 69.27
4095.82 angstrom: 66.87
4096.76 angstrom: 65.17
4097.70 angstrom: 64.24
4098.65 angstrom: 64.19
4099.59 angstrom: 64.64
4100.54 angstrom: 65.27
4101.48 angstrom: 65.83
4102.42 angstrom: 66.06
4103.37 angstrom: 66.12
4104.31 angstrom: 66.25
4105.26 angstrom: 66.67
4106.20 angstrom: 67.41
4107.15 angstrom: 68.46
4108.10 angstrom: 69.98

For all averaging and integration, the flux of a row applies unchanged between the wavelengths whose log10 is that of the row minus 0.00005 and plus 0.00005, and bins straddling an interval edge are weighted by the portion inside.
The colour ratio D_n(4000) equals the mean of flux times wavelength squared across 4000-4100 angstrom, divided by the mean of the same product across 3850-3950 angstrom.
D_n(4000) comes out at 1.31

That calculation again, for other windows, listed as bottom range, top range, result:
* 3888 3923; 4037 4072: 1.30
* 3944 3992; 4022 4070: 1.37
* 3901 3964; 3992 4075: 1.30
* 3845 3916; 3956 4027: 1.13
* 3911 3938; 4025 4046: 1.35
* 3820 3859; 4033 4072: 1.56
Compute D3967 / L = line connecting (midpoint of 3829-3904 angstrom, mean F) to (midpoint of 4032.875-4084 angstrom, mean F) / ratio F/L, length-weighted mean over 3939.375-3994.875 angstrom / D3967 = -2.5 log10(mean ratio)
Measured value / 0.14 mag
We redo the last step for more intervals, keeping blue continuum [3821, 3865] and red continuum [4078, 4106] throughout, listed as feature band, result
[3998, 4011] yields -0.12 mag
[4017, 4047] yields -0.24 mag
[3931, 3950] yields 0.08 mag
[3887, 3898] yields 0.08 mag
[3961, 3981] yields 0.22 mag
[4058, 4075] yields -0.11 mag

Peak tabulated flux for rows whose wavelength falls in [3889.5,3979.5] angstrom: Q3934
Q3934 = 79.11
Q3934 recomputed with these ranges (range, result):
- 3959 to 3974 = 67.41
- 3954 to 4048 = 101.5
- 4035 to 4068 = 95.16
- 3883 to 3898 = 64.9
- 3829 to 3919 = 79.04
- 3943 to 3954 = 72.12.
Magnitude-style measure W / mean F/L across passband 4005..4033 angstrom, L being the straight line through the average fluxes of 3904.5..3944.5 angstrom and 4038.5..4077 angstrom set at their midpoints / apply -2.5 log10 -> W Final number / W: -0.11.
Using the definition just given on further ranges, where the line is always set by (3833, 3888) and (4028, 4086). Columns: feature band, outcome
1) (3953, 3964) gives 0.140 mag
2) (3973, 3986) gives 0.184 mag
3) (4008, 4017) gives -0.094 mag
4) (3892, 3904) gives 0.082 mag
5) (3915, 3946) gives 0.088 mag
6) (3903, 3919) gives -0.074 mag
